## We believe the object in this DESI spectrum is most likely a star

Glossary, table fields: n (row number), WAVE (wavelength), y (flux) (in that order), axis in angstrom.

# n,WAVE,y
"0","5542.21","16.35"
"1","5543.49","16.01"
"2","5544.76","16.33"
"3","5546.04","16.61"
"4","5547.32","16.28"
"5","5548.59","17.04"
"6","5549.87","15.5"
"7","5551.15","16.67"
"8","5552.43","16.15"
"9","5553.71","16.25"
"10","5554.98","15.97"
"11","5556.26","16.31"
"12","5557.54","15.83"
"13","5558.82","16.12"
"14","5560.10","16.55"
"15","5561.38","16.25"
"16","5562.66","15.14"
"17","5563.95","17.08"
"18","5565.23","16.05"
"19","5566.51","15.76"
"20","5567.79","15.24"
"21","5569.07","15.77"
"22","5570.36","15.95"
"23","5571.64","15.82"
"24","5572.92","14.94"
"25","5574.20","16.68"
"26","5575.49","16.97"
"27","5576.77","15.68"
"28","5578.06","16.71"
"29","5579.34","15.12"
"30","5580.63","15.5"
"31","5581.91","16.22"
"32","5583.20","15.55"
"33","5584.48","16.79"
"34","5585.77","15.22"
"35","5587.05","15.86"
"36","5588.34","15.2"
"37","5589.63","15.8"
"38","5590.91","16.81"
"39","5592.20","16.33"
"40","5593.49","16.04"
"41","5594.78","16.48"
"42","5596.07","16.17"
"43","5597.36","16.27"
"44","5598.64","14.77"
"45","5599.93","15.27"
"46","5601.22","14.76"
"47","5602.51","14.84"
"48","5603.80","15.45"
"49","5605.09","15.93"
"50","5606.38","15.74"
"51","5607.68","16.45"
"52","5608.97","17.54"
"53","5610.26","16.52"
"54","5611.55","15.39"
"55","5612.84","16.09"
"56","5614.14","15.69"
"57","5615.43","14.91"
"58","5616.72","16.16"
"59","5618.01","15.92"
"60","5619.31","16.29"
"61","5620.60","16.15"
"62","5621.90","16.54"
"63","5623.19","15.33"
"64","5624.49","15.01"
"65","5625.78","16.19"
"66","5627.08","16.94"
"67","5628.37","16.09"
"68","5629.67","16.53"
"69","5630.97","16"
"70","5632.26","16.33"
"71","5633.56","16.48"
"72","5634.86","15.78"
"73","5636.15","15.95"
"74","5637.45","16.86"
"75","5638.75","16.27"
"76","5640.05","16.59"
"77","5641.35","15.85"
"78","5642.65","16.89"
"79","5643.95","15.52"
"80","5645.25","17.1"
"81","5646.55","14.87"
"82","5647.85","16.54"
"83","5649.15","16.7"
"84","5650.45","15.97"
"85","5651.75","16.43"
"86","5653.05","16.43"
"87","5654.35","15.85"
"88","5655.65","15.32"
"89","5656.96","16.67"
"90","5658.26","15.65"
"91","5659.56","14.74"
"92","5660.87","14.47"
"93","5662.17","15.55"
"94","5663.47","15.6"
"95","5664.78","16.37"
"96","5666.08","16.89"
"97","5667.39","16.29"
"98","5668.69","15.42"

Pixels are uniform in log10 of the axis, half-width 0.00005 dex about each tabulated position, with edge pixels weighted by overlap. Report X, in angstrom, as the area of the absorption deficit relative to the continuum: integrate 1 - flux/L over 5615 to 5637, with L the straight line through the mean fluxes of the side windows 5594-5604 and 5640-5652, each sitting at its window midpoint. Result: -0.2 angstrom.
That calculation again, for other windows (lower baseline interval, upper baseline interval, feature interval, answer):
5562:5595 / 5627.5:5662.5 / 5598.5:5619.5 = 0.3 angstrom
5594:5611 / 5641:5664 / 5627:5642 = -0.4 angstrom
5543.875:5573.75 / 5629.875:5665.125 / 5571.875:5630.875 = 0.5 angstrom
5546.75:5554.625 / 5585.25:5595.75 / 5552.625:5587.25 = 0.4 angstrom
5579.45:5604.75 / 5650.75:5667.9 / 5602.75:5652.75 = -1.0 angstrom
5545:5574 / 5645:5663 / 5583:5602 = 0.2 angstrom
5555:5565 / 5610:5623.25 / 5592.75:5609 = 0.2 angstrom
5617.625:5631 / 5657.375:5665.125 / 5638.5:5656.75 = -0.6 angstrom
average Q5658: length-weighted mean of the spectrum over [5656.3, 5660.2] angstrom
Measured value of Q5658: 15.7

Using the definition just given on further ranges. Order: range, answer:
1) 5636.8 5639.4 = 16.5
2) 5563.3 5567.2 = 16.3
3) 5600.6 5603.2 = 14.8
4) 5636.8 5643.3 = 16.5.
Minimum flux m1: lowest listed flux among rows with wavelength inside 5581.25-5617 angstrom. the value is 14.76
